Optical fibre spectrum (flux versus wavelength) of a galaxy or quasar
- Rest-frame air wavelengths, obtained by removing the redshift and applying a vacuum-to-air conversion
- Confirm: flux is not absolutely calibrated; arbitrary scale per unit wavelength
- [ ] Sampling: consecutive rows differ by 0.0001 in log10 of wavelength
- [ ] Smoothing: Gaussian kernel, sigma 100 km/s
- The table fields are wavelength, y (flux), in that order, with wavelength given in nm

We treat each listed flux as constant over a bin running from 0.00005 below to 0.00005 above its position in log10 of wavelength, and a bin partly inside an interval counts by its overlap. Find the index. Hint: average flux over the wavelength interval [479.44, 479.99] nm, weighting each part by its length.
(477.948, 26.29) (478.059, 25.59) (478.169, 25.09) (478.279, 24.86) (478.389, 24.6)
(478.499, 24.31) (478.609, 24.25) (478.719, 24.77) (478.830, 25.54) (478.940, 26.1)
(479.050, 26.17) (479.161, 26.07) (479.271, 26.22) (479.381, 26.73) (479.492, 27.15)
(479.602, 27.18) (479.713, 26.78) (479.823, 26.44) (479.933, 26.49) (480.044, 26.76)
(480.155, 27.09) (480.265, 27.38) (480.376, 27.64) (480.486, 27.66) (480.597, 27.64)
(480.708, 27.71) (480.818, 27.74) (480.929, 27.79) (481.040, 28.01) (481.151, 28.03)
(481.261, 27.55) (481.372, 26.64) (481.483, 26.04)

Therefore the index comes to 26.8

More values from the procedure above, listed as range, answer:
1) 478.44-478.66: 24.3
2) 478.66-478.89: 25.1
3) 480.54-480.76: 27.6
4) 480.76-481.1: 27.8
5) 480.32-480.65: 27.6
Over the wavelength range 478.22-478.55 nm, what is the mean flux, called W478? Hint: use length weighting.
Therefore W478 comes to 24.6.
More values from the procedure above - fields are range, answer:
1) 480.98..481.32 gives 27.9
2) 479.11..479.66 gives 26.7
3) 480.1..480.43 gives 27.4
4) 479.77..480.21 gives 26.7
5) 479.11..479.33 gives 26.2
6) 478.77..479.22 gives 25.9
